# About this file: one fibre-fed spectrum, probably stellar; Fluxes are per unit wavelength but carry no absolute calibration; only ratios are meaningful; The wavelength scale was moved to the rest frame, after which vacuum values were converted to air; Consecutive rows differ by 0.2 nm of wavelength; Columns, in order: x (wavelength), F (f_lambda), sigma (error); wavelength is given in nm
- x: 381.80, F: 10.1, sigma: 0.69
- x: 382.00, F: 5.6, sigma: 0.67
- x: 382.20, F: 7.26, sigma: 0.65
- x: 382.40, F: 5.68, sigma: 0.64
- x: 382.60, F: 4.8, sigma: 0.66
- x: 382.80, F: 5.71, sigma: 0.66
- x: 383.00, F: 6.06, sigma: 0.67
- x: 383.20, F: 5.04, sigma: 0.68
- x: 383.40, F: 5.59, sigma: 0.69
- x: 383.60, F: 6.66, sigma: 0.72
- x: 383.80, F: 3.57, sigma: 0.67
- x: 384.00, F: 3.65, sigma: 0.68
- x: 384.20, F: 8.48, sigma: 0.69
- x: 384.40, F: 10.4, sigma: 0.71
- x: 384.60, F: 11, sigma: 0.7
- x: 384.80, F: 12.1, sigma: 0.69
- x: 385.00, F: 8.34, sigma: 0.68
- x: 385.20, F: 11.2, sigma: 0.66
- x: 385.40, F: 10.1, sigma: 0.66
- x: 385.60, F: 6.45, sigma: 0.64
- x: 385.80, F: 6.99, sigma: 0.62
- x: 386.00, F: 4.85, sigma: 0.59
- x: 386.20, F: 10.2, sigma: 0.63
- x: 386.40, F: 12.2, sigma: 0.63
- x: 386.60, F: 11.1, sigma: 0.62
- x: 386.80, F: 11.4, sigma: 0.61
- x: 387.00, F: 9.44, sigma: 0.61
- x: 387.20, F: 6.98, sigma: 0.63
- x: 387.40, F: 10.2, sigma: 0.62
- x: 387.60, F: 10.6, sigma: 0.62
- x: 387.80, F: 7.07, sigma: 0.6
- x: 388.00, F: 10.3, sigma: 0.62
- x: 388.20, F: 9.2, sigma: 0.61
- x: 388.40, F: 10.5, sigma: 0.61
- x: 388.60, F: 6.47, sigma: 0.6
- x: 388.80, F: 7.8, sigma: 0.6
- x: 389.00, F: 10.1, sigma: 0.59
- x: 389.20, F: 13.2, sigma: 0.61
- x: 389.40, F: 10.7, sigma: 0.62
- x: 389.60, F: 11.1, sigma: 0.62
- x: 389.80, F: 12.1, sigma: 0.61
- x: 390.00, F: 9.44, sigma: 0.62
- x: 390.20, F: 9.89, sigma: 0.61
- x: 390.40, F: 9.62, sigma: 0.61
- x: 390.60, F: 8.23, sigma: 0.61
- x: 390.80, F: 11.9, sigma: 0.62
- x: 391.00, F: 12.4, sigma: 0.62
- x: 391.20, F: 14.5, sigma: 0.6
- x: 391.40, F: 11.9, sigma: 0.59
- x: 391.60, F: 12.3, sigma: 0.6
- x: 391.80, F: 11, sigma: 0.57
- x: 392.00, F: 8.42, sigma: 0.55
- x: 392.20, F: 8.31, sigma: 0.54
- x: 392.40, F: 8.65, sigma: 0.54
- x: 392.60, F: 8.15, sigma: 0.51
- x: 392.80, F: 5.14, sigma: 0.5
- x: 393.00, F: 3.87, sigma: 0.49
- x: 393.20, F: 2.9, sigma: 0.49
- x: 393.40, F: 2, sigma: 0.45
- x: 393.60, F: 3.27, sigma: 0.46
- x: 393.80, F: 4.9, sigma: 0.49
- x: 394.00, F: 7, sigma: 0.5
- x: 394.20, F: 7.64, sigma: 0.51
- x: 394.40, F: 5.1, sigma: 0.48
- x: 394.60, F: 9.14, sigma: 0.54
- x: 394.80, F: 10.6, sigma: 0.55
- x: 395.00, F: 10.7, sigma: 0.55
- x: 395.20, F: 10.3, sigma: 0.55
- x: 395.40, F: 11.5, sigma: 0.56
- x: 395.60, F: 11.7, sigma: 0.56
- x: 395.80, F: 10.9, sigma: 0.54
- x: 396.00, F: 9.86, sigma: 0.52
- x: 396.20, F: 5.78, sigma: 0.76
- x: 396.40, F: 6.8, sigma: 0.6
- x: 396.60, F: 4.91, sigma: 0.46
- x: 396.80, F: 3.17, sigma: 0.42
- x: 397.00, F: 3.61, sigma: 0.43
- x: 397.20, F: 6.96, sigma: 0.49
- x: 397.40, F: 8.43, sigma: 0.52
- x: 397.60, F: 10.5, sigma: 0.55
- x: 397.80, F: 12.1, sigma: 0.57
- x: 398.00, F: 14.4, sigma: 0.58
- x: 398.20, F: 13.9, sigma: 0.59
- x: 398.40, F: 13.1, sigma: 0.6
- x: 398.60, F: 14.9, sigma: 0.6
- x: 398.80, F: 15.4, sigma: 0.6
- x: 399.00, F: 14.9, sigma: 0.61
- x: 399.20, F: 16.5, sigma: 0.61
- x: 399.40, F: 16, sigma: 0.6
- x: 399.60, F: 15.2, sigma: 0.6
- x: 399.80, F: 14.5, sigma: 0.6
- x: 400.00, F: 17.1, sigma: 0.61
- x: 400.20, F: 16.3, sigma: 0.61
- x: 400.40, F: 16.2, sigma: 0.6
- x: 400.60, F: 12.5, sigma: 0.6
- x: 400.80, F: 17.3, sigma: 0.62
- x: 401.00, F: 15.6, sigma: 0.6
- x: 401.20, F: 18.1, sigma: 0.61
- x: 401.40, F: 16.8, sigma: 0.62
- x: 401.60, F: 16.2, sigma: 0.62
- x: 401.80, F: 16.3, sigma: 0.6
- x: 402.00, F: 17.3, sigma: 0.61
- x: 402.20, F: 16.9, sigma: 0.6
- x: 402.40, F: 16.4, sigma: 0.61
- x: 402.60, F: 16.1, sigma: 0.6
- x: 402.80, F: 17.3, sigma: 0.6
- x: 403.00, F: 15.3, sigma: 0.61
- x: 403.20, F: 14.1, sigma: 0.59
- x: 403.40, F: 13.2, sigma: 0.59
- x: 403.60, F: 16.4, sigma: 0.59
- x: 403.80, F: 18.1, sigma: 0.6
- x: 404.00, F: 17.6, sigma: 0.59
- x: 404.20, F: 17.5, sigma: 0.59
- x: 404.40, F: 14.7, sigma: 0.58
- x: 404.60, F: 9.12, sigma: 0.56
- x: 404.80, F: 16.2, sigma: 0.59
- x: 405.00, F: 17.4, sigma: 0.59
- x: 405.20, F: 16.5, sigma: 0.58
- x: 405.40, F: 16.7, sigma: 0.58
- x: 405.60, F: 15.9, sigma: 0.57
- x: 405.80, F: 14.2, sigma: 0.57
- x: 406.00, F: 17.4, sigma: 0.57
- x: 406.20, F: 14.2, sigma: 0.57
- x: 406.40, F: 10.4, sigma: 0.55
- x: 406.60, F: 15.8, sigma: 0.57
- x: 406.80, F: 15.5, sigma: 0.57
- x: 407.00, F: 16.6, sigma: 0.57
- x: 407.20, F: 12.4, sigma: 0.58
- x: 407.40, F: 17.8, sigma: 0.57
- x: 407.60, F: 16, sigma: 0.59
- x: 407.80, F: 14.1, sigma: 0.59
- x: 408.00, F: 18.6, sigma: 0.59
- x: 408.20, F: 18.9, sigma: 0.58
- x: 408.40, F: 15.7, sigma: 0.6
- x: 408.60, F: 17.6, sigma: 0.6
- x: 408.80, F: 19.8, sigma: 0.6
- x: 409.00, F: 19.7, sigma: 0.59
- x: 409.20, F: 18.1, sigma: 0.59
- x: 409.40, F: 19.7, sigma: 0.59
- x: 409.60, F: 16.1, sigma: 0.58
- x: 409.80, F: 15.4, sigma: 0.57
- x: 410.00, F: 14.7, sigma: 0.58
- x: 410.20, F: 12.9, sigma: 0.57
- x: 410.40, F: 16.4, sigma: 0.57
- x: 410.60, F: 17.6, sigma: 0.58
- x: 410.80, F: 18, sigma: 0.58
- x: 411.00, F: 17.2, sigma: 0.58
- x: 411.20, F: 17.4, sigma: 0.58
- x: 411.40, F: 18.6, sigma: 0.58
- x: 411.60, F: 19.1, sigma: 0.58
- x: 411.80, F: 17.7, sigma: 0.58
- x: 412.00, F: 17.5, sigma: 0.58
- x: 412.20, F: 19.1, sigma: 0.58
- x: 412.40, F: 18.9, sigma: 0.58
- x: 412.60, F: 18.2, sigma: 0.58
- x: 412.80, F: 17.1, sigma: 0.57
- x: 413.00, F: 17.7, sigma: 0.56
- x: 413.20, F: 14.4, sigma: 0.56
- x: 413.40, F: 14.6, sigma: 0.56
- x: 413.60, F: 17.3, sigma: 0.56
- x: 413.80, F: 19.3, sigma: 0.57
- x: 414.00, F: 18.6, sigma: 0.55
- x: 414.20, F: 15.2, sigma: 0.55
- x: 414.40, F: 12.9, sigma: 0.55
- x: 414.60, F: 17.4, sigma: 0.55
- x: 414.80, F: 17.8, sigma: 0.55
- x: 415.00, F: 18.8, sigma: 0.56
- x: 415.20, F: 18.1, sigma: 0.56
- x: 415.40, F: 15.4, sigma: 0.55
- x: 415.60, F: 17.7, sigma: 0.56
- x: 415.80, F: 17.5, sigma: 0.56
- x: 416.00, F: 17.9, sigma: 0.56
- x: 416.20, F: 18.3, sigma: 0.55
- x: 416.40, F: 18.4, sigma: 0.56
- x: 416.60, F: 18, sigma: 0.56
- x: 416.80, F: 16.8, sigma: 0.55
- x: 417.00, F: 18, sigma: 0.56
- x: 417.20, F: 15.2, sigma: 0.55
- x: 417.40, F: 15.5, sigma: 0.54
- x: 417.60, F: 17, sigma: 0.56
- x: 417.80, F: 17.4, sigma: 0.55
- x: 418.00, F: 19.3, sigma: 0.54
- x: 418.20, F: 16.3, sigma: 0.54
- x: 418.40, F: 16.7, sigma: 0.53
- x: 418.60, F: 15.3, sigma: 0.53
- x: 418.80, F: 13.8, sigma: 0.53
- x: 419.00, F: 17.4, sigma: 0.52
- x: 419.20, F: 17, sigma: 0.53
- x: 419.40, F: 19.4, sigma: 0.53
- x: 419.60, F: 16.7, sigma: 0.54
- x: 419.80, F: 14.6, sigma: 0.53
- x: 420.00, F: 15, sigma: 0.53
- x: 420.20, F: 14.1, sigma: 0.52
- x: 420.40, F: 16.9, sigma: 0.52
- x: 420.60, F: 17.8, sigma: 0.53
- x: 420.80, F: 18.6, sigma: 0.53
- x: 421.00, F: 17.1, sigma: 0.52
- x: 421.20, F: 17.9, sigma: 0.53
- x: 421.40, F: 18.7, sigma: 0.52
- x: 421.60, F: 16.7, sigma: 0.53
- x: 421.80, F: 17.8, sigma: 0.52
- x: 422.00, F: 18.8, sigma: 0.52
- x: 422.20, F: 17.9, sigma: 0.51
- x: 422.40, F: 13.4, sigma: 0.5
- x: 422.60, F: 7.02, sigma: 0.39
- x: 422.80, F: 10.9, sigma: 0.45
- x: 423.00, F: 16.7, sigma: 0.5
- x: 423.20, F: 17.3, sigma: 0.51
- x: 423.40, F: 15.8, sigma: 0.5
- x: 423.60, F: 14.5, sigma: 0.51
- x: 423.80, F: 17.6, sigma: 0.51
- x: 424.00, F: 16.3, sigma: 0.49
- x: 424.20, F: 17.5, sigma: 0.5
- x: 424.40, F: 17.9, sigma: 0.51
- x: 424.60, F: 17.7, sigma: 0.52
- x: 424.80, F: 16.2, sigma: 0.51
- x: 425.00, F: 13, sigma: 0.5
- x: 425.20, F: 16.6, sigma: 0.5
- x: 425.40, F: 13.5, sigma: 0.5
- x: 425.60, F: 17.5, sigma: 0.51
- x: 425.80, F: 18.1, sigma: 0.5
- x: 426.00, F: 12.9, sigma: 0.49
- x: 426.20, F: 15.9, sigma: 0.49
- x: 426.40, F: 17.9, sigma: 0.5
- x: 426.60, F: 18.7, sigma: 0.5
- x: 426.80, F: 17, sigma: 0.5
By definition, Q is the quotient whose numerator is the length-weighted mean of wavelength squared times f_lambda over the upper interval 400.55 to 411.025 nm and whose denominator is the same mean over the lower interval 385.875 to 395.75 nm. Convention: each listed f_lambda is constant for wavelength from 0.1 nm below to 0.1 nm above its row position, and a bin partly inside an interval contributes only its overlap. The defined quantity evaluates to 1.92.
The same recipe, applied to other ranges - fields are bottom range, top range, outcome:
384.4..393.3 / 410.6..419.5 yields 2.07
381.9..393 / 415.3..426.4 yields 2.18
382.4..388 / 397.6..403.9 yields 2.06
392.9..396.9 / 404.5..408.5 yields 2.31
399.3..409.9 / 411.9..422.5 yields 1.12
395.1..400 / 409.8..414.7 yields 1.63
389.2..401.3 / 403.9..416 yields 1.70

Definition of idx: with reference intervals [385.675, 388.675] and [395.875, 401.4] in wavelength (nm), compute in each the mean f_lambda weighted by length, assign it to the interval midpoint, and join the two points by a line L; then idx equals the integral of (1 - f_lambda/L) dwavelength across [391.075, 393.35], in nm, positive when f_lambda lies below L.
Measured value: 0.43 nm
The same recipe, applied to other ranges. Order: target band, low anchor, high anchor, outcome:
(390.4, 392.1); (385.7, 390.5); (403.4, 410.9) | -0.081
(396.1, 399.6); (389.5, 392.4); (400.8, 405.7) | 0.780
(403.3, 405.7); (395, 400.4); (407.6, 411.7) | -0.160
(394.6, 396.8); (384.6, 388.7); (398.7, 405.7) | 0.686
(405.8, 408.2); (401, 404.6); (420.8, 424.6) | 0.106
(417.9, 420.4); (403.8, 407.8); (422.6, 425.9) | -0.102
